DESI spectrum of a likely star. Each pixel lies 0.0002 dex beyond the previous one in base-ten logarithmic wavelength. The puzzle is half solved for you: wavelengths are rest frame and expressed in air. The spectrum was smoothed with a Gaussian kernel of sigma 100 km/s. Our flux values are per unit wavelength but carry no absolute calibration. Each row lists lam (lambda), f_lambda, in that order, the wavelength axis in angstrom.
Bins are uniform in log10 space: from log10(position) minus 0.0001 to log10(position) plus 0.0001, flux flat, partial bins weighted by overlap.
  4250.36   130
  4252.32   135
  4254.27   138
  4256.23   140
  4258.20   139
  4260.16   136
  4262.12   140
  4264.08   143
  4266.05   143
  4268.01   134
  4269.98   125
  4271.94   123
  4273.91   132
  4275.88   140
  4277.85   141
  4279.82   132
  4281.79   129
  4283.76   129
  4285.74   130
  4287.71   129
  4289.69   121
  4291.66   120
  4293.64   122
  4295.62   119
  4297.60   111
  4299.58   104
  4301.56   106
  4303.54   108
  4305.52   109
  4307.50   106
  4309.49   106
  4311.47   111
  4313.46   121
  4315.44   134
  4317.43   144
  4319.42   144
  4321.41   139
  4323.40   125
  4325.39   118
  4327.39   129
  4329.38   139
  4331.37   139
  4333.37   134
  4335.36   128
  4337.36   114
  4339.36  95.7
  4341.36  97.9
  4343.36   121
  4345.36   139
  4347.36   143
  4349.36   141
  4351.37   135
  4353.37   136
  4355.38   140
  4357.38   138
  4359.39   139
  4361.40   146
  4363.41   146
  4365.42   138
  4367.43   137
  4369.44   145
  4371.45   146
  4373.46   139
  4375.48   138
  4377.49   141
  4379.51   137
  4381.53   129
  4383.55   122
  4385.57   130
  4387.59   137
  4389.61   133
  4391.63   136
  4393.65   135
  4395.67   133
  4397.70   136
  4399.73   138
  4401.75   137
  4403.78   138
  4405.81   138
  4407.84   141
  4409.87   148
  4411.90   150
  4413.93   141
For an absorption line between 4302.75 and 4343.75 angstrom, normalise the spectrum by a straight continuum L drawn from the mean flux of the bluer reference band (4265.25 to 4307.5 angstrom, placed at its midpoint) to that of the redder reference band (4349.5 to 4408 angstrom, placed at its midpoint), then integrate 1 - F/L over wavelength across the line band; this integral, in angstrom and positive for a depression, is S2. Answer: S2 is 2.2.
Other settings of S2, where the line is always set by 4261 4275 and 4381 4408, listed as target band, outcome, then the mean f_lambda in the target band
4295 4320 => 3.29 angstrom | 117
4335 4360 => 1.16 angstrom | 128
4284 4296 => 0.92 angstrom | 124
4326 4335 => 0.03 angstrom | 134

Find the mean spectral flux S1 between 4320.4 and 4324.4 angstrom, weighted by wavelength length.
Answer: 132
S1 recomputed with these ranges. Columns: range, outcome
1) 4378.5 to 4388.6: 131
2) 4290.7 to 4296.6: 120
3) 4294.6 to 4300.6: 111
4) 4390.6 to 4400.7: 136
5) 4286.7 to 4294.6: 123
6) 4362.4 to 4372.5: 142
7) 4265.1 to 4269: 138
